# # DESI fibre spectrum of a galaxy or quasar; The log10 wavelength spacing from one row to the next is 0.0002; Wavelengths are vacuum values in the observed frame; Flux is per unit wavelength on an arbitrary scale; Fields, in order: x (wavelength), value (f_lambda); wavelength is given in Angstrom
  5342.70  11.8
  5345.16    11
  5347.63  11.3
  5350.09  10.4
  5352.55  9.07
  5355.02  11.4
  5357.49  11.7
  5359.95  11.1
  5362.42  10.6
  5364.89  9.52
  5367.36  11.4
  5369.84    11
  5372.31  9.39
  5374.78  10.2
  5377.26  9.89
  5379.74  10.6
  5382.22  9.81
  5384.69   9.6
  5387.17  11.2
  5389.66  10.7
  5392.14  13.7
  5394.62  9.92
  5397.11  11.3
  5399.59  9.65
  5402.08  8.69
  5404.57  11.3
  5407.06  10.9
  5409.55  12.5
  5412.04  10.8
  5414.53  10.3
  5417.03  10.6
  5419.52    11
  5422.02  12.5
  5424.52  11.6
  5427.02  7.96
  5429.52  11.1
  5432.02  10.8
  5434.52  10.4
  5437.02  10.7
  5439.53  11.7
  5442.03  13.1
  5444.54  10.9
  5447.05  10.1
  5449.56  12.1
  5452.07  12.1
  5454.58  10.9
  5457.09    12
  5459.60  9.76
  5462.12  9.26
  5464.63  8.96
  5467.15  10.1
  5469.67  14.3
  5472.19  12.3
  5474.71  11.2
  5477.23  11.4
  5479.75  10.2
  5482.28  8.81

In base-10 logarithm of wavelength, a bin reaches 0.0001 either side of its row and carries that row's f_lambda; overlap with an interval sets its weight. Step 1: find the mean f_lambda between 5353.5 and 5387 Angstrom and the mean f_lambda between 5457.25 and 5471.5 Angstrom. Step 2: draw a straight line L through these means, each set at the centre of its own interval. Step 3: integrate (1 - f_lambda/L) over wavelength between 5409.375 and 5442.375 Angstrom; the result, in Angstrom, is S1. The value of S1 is -1.2 Angstrom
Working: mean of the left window 10.5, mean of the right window 10.7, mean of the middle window 11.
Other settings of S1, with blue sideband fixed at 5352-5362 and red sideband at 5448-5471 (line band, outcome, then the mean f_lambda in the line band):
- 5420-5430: 0.2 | 10.8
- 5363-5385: 1.5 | 10.2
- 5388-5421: 0.3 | 10.9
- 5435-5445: -0.5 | 11.6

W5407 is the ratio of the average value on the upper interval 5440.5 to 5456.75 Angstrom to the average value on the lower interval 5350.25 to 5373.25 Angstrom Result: 1.09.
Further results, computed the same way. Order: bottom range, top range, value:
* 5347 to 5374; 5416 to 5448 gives 1.03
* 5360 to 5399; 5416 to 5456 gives 1.05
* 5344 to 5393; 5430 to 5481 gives 1.04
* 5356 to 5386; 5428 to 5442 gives 1.06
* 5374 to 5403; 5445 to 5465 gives 1.03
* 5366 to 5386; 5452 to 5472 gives 1.07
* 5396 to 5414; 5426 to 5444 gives 1.01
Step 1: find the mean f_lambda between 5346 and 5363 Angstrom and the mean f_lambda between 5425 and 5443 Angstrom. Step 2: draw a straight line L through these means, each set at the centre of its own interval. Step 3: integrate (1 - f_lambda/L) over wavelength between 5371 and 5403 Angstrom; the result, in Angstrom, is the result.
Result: 1.30 Angstrom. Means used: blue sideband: 10.8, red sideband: 10.8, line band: 10.4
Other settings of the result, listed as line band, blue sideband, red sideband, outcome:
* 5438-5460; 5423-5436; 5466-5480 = -0.9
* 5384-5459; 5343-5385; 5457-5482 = -2.3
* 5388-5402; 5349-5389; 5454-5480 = -0.4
